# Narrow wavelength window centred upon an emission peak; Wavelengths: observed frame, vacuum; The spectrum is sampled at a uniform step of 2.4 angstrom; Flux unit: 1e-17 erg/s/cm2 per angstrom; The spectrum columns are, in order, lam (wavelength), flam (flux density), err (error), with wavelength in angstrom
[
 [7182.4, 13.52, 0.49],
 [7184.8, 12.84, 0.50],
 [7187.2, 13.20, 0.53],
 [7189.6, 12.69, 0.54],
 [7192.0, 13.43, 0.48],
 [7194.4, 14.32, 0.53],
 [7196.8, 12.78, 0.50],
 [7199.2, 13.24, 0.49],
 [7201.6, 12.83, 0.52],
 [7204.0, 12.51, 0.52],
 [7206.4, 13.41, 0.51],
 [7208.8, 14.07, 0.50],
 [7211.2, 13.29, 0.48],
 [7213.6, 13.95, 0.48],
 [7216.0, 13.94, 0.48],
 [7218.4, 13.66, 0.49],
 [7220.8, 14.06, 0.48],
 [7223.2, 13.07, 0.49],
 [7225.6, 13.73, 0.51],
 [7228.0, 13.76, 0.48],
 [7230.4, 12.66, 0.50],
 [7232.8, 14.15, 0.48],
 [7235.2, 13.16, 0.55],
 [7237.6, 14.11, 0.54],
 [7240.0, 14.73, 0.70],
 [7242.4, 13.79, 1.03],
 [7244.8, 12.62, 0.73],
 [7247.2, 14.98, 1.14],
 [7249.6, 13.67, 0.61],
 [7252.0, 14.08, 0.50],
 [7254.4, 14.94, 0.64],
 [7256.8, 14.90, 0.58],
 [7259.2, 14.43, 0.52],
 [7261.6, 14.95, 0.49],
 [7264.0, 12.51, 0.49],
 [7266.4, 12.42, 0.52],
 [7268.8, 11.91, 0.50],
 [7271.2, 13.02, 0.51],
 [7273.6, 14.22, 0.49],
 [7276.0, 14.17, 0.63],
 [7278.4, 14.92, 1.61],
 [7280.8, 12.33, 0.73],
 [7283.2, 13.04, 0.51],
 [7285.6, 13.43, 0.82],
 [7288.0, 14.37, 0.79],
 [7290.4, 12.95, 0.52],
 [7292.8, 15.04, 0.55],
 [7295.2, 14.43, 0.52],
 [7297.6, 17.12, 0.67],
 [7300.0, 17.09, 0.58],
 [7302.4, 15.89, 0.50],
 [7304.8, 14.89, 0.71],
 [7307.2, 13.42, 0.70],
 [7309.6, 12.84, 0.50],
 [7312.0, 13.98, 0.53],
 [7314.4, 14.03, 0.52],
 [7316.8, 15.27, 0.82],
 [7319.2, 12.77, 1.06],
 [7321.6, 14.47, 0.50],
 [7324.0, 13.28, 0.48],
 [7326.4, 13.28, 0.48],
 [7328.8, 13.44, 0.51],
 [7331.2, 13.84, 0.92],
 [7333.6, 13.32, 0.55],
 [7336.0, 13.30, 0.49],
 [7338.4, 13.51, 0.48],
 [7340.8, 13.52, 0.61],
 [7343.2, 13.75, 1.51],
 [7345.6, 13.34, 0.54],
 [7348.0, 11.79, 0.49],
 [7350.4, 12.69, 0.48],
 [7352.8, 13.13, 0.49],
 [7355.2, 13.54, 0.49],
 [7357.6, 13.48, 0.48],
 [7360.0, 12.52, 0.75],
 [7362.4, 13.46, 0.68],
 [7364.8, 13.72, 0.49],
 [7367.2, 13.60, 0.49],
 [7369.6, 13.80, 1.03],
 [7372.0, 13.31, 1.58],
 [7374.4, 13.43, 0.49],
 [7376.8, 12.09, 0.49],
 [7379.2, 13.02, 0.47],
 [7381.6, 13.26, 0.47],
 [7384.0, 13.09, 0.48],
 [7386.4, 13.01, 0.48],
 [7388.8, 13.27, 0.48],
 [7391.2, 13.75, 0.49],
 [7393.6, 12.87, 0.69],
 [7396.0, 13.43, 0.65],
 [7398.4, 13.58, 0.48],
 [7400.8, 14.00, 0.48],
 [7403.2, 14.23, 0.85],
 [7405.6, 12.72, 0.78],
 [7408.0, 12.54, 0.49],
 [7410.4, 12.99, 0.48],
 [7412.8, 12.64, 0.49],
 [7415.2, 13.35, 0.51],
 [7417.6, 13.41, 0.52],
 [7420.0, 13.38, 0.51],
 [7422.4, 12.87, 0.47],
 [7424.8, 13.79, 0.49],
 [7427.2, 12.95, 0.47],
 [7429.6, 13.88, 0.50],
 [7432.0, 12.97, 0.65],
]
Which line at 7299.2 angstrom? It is [N II]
